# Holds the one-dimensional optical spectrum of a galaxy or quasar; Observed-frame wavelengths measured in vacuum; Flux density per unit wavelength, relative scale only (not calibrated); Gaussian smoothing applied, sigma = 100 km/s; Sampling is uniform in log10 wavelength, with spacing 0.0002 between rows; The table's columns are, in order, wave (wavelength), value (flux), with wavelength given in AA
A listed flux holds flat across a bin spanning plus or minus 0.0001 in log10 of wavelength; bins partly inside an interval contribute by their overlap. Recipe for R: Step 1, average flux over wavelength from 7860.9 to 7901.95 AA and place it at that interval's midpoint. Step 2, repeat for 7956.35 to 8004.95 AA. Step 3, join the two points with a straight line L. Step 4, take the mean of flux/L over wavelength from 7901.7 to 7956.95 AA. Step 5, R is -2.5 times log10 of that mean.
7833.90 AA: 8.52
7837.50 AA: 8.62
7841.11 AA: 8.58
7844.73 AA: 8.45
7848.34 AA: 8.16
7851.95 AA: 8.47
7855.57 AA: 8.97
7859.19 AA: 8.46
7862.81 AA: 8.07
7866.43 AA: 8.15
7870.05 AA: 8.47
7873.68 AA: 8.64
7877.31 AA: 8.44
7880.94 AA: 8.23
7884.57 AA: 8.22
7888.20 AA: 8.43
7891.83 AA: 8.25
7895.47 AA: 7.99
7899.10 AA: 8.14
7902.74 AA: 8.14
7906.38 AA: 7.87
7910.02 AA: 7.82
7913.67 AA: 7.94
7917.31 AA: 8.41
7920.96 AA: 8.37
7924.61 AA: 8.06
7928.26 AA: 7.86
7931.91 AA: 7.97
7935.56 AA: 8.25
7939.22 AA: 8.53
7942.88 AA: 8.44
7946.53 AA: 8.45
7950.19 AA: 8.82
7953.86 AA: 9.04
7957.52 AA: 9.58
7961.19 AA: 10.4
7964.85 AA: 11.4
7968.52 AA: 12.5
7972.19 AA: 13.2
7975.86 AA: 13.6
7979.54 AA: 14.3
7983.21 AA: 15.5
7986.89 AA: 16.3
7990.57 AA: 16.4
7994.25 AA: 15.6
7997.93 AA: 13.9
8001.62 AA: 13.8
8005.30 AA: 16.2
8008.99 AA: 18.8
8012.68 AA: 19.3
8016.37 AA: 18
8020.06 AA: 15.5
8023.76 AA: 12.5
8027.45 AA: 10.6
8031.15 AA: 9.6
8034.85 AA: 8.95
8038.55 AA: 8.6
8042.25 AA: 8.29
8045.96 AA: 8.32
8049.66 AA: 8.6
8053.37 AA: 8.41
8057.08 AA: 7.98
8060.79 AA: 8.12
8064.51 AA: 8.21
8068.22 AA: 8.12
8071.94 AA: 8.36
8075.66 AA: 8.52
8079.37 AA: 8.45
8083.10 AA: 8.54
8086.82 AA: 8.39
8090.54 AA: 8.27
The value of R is 0.29 mag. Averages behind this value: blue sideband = 8.27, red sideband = 13.7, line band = 8.3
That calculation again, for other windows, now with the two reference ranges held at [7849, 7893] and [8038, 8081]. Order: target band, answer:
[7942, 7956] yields -0.05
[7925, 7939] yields 0.04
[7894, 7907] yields 0.04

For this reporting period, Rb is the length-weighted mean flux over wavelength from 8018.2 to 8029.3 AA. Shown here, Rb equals 12.9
